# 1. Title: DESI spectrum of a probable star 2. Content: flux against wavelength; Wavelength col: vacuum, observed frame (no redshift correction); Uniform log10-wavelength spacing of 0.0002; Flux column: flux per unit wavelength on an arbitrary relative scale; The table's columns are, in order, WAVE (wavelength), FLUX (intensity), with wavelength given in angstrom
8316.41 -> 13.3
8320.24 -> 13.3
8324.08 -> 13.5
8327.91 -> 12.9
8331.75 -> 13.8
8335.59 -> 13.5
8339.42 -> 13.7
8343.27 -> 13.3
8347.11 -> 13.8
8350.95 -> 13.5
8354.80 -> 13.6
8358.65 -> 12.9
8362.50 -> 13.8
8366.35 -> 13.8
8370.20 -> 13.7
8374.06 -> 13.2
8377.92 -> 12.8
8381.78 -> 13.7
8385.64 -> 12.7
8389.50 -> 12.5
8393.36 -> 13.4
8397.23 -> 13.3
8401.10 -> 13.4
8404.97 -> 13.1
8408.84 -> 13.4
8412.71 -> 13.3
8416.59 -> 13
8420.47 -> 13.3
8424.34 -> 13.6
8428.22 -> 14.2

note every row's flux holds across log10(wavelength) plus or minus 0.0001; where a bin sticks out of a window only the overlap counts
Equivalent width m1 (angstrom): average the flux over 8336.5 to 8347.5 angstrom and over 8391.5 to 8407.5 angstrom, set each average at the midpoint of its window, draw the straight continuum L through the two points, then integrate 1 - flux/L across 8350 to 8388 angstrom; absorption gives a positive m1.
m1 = 0.2 angstrom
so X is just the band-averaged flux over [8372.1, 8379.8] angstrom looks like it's 13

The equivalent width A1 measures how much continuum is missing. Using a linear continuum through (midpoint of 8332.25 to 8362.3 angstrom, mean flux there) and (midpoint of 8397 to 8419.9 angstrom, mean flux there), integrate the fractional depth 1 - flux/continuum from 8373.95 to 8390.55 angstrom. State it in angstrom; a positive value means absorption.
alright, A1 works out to 0.5 angstrom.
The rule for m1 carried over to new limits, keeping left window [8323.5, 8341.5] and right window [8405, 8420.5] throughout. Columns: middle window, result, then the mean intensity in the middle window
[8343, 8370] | -0.3 angstrom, 13.6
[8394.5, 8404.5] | 0.0 angstrom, 13.3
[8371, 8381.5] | 0.1 angstrom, 13.2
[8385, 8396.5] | 0.3 angstrom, 12.9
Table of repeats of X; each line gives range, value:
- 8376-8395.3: 13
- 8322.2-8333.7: 13.4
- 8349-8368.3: 13.5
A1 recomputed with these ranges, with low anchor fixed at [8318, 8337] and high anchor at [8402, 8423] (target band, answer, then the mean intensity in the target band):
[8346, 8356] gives -0.20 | 13.6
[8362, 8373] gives -0.33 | 13.7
